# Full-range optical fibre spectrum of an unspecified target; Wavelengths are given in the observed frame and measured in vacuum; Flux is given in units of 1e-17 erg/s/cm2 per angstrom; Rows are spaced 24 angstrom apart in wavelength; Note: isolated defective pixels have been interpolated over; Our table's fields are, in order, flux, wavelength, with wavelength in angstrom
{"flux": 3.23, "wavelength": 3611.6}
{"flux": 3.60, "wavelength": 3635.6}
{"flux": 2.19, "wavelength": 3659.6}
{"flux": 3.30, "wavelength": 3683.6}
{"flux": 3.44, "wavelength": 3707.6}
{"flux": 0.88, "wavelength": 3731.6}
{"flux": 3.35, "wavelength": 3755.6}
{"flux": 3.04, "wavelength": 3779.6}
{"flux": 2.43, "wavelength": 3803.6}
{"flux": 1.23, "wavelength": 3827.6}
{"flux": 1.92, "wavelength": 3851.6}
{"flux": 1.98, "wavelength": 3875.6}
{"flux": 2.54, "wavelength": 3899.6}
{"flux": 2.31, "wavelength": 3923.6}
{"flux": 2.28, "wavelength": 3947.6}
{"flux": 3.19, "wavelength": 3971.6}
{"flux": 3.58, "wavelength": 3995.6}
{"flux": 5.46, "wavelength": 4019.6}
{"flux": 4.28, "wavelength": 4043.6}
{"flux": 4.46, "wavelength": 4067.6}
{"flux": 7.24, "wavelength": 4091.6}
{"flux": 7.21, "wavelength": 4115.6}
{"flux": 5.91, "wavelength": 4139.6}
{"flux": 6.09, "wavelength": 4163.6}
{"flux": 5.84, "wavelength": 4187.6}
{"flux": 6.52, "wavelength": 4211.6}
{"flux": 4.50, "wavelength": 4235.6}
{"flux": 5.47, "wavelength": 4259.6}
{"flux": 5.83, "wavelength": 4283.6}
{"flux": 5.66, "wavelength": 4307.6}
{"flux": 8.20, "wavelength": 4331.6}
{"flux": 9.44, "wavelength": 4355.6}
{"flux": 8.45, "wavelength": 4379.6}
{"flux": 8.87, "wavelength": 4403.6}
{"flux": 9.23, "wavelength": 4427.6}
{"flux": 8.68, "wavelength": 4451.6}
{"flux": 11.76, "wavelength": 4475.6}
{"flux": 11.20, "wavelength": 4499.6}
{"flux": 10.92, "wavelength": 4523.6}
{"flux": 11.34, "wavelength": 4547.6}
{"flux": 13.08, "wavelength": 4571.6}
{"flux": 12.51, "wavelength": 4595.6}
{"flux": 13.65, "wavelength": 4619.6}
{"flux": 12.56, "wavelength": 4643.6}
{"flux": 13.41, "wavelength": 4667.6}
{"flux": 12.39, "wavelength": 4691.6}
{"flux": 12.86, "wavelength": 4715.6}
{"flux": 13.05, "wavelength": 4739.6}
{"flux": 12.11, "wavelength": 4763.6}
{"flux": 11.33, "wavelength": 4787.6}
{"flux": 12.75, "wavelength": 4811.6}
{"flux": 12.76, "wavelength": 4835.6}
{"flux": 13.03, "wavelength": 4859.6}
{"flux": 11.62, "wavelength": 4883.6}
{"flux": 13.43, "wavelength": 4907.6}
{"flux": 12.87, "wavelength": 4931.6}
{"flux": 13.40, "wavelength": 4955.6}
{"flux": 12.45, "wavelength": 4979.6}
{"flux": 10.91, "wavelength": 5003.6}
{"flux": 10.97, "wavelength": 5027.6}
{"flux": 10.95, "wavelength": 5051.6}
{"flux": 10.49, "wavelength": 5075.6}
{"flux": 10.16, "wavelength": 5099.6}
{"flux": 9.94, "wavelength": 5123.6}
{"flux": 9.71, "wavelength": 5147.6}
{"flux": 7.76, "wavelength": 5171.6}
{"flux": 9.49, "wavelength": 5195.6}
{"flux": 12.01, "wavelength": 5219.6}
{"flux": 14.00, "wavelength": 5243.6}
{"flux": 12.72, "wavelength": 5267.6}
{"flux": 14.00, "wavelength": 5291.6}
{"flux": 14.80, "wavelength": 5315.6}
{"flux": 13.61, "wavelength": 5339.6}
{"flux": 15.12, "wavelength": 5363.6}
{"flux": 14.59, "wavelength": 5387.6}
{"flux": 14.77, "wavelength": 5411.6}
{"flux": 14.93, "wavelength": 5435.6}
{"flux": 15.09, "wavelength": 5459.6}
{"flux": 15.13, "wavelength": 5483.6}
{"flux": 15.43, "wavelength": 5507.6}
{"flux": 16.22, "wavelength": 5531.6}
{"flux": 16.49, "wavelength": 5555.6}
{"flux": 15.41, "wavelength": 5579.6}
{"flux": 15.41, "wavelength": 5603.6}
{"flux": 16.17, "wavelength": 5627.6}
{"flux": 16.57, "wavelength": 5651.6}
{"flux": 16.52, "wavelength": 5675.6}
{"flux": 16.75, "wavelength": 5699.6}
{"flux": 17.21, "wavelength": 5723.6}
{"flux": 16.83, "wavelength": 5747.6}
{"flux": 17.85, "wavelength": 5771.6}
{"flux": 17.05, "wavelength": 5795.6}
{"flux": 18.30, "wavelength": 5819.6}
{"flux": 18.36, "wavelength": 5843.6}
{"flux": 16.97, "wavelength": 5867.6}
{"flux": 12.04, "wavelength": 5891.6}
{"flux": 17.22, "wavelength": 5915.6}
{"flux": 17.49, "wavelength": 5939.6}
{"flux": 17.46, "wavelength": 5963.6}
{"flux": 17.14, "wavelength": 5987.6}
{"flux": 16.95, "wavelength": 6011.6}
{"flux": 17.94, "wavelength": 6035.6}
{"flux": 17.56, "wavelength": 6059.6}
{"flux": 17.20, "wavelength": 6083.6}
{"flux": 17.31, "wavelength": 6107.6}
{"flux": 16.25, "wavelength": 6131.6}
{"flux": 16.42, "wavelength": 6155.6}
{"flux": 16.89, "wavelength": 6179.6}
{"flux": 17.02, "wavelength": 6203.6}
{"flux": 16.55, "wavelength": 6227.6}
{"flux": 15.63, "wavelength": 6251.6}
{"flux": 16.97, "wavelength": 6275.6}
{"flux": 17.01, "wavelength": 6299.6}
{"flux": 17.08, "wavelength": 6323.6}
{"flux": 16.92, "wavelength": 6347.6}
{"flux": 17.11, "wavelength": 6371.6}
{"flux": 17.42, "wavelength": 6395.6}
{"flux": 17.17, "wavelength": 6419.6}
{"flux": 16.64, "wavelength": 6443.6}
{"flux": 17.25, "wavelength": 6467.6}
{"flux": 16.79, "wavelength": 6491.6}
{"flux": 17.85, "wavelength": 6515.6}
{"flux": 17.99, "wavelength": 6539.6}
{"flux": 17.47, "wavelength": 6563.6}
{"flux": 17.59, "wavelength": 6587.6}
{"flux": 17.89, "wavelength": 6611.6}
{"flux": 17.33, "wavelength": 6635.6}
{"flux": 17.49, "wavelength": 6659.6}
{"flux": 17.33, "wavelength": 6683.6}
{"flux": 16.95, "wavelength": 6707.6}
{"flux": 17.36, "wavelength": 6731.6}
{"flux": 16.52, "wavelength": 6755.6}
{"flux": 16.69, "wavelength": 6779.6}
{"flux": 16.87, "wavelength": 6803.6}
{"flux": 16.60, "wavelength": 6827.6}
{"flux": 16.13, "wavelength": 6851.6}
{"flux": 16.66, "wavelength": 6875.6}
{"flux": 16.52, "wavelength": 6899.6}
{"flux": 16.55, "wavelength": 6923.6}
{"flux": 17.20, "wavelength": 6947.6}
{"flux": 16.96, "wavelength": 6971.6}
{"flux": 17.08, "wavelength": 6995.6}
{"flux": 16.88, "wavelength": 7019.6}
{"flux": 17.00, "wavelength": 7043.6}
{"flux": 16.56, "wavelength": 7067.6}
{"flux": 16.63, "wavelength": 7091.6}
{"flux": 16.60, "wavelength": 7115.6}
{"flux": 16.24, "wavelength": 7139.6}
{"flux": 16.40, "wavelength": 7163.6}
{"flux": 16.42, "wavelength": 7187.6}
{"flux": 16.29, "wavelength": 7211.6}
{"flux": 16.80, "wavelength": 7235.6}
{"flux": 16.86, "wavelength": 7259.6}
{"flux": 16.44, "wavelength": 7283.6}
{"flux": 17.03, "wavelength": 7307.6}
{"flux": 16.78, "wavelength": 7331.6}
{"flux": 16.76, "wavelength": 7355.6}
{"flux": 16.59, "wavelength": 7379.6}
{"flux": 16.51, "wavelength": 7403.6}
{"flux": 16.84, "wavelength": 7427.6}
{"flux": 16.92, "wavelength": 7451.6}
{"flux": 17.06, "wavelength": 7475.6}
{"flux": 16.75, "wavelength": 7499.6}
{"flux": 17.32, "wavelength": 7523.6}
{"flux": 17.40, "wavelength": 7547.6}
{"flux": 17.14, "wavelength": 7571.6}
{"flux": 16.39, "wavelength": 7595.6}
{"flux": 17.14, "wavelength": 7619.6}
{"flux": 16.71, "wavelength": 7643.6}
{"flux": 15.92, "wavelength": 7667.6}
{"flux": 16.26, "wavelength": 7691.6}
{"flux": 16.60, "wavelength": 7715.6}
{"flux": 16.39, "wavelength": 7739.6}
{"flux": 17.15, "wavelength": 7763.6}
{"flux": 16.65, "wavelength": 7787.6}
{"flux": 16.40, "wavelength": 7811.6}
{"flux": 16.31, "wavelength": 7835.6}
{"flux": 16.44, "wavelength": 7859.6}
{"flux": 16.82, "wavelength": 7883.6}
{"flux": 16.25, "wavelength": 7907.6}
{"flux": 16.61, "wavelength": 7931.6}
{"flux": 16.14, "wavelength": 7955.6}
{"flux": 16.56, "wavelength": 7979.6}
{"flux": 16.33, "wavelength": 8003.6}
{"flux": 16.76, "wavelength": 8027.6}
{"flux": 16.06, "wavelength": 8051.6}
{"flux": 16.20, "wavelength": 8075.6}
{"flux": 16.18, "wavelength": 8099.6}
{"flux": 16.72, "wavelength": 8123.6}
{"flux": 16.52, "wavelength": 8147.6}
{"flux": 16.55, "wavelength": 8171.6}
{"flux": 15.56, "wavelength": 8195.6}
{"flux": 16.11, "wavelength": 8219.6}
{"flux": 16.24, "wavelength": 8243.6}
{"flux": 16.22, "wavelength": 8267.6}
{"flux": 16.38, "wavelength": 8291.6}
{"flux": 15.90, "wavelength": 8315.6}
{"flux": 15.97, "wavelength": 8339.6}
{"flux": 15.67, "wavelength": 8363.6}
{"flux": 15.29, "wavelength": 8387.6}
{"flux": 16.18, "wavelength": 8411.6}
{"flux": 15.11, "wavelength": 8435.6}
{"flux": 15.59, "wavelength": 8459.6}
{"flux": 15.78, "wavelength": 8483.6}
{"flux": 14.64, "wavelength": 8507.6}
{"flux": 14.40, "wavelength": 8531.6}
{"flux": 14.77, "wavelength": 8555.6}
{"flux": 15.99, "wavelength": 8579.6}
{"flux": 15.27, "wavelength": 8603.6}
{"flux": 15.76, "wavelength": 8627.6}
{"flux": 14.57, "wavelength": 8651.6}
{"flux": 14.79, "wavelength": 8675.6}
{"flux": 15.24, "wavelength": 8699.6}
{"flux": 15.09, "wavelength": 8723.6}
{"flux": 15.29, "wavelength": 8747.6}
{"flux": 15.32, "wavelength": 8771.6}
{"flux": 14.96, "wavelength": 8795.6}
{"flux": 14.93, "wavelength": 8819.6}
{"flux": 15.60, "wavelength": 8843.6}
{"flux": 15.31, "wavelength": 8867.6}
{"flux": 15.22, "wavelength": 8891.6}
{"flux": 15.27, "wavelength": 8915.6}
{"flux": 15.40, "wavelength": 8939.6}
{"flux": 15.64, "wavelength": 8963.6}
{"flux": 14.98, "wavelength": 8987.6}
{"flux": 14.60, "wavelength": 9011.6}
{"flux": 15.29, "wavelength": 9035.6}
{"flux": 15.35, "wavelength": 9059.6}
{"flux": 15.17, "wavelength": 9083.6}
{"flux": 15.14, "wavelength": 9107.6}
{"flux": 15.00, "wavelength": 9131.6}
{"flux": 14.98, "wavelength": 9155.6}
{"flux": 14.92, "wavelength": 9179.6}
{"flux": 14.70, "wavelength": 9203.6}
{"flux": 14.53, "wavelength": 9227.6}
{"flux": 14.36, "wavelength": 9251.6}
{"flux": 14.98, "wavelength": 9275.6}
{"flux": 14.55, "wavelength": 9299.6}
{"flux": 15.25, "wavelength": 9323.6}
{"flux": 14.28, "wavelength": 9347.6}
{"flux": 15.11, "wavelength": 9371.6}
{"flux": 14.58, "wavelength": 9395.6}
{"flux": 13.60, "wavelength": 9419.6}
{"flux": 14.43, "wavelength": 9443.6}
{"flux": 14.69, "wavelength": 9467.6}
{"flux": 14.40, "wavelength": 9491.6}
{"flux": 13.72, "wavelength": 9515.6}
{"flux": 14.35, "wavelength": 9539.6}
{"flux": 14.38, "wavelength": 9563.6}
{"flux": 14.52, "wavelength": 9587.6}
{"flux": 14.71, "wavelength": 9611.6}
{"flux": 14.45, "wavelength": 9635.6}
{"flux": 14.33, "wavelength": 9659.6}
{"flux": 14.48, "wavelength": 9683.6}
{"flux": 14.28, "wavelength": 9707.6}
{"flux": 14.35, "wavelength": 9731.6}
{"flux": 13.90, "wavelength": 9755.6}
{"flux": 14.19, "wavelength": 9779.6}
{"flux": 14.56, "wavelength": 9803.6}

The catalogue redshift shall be 0.00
